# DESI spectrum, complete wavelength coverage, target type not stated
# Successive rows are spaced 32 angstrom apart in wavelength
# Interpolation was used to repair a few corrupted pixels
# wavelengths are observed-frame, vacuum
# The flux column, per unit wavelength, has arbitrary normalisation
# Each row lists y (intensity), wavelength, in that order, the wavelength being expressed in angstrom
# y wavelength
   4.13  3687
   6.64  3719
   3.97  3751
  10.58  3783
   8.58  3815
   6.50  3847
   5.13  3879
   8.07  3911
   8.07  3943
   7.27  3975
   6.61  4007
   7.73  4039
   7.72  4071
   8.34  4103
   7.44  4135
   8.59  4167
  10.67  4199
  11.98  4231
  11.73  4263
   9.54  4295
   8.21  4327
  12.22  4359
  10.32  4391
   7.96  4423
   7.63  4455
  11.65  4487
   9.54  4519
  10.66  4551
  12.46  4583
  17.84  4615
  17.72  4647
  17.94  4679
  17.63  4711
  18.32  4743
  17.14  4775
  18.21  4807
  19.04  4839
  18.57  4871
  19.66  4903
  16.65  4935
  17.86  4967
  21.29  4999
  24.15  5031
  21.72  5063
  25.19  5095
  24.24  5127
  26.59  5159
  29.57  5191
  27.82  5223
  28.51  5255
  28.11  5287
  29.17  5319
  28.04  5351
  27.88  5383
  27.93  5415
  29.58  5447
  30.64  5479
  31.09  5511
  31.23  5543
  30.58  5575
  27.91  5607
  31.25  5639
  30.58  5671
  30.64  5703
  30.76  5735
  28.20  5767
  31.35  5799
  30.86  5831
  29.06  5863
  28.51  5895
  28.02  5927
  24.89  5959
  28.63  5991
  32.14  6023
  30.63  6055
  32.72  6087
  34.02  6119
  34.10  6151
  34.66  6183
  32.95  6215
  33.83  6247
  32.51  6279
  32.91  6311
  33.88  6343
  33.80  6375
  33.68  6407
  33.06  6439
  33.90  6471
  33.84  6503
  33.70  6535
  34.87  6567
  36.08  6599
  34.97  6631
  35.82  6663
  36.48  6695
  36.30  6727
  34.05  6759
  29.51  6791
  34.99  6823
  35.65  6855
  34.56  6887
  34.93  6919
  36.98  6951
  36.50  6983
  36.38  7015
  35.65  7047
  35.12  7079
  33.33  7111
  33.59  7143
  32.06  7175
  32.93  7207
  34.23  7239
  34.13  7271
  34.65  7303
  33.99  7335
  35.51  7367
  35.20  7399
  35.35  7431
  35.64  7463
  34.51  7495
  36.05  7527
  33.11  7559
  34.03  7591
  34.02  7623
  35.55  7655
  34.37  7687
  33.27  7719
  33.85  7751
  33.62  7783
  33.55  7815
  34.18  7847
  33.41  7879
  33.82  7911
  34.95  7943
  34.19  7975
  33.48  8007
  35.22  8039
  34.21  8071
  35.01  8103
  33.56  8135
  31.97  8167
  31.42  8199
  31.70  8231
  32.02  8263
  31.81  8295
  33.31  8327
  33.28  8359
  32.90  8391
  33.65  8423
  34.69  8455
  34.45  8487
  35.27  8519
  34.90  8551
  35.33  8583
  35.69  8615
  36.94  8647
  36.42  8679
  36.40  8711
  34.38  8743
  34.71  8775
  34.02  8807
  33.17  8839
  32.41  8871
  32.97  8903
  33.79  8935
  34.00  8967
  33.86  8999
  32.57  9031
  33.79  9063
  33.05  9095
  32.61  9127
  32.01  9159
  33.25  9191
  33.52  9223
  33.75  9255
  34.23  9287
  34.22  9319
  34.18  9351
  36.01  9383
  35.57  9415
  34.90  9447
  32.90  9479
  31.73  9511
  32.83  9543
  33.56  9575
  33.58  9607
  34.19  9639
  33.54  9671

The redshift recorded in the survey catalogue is 0.15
